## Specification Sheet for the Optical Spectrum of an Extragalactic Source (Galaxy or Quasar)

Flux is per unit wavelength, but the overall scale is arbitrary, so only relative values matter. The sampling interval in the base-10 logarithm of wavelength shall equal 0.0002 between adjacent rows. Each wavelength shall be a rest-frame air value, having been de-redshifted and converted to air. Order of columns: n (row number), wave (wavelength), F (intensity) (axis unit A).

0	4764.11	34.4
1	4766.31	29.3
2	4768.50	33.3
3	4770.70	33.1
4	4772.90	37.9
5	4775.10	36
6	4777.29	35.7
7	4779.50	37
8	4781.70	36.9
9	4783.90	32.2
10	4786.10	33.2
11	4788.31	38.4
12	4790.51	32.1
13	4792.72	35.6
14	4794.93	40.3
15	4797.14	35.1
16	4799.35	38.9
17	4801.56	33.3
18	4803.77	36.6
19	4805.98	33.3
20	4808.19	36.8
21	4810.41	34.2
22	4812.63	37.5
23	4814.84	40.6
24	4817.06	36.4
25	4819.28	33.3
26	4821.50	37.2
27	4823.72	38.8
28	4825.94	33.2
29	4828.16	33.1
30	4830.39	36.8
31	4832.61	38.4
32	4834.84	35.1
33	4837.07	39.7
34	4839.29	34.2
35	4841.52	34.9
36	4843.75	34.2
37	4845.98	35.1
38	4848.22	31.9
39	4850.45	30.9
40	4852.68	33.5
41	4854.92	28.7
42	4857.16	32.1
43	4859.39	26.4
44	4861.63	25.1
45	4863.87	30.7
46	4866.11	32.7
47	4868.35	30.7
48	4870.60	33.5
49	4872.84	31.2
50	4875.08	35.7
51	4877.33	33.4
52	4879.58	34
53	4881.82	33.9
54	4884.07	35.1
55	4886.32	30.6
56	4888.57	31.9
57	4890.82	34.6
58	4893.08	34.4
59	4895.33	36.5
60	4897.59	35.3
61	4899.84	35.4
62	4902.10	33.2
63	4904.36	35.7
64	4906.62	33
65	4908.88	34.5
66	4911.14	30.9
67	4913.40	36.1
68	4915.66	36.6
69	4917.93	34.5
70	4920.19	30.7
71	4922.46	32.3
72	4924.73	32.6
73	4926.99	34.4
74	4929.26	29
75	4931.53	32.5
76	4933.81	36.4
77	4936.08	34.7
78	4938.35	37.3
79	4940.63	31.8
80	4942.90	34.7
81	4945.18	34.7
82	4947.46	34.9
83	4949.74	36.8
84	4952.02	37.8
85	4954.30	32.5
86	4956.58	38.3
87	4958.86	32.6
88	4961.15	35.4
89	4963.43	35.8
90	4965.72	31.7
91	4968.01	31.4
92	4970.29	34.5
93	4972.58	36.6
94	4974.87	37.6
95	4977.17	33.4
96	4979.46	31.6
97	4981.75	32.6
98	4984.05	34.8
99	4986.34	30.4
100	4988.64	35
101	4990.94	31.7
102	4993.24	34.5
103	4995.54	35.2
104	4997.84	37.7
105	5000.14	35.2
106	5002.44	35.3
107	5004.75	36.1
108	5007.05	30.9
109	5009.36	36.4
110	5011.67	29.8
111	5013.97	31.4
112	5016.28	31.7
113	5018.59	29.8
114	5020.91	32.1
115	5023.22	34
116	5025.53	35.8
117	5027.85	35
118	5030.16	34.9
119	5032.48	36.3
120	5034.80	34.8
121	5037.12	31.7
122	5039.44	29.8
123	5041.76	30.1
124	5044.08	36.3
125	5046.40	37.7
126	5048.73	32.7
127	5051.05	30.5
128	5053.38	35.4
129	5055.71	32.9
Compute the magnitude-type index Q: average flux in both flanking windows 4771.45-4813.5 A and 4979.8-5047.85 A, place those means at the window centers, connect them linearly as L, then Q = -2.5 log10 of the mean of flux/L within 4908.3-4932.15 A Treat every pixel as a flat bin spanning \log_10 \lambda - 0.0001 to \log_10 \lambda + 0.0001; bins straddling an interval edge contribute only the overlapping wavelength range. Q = 0.05 mag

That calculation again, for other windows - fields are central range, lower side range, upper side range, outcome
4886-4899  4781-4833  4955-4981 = 0.03 mag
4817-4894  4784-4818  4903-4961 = 0.06 mag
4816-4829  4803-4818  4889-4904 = 0.03 mag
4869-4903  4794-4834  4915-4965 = 0.04 mag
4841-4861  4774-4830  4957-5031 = 0.12 mag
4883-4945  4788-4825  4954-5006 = 0.04 mag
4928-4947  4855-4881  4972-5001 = -0.03 mag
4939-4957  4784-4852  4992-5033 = -0.02 mag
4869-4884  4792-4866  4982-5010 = 0.03 mag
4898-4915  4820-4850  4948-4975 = 0.03 mag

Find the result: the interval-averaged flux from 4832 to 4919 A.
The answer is 33.4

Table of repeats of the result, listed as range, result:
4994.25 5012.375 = 34.7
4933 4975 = 35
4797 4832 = 36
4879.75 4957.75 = 34.2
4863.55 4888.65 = 32.9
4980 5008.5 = 34.1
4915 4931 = 32.7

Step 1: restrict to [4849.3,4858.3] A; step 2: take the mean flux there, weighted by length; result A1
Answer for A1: 31.3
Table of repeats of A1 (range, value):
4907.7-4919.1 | 34.5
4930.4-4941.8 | 34.5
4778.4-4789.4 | 35.5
